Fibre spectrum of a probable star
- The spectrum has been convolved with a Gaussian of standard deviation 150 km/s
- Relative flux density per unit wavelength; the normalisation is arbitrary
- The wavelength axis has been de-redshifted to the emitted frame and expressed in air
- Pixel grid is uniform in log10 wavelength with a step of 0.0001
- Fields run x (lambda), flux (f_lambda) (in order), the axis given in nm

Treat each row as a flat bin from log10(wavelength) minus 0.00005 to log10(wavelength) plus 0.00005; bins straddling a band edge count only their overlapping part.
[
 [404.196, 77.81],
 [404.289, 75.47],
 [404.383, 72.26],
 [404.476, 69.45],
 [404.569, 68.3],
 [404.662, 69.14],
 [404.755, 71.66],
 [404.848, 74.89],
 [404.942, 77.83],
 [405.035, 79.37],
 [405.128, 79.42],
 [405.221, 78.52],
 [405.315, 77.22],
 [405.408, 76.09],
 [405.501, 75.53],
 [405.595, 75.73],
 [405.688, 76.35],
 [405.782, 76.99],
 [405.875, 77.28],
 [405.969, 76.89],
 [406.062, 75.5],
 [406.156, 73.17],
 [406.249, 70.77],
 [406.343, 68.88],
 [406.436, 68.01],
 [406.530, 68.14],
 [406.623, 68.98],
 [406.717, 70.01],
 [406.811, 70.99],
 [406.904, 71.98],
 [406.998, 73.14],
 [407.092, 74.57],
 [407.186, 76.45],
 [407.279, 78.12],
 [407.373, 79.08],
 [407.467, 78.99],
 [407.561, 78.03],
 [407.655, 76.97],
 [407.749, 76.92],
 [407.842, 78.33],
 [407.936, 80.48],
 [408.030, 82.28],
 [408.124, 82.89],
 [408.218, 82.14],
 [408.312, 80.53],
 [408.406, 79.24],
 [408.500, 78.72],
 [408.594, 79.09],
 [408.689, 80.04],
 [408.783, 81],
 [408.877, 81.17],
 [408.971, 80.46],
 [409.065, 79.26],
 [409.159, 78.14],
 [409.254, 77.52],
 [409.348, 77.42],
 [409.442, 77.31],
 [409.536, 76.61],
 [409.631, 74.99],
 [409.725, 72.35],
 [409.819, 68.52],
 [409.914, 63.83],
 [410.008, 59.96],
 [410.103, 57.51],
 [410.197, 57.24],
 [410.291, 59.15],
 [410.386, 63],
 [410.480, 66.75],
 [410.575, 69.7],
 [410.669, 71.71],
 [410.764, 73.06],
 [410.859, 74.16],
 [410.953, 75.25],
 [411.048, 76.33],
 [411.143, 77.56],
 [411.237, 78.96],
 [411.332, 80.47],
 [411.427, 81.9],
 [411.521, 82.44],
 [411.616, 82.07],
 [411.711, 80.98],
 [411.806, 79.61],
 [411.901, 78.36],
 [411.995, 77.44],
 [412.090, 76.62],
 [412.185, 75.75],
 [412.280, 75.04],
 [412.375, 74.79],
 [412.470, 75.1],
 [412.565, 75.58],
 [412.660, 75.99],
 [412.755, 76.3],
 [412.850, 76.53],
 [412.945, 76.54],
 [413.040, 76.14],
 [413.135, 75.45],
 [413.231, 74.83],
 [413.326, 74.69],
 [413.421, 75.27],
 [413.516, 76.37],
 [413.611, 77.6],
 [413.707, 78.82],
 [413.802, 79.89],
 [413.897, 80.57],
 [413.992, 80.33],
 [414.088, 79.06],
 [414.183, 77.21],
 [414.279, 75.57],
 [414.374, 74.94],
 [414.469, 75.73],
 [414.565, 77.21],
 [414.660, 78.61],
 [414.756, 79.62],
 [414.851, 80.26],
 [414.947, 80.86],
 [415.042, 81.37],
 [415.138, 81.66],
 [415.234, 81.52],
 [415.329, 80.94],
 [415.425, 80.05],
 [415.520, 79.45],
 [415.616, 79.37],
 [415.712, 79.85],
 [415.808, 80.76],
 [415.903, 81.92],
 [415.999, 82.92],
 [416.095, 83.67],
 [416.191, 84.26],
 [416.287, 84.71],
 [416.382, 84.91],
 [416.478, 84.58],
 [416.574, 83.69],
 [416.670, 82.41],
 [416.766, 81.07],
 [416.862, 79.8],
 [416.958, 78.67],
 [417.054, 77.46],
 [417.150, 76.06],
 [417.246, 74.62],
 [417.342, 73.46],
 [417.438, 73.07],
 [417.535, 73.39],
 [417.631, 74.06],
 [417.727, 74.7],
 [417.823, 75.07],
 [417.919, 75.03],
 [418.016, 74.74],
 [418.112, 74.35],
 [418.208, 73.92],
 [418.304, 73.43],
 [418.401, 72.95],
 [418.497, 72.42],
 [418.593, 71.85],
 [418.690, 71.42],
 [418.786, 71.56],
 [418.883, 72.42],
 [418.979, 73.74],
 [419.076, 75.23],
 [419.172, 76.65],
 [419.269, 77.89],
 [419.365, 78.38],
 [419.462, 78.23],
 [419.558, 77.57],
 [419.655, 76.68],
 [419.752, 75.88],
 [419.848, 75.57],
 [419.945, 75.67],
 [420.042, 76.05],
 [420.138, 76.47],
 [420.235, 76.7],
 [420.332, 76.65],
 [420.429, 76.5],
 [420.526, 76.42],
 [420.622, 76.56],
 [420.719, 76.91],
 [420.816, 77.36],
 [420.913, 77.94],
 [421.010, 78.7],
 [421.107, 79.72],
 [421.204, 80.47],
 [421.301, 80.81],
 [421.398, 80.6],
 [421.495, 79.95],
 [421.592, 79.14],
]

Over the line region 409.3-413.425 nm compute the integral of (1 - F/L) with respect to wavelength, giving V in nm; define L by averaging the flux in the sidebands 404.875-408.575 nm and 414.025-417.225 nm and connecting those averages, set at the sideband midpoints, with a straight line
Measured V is 0.24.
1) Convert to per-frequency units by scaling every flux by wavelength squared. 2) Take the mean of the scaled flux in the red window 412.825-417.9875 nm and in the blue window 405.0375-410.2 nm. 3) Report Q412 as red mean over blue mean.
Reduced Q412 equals 1.1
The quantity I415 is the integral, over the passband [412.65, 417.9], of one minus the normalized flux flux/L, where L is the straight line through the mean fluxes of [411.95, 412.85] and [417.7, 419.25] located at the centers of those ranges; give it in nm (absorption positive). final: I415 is -0.26 nm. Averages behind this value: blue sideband 75.8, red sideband 73.8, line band 78.6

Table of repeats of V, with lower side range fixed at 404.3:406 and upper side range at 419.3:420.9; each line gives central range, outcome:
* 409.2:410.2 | 0.07 nm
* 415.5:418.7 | -0.06 nm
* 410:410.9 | 0.12 nm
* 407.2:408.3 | -0.06 nm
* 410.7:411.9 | -0.04 nm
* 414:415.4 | -0.05 nm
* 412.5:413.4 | 0.00 nm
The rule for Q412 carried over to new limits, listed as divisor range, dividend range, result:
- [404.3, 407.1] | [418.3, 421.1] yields 1.10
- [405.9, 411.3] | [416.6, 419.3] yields 1.06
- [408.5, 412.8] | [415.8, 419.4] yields 1.07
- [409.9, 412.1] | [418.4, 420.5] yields 1.08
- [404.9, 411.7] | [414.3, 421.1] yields 1.08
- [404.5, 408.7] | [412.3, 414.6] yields 1.05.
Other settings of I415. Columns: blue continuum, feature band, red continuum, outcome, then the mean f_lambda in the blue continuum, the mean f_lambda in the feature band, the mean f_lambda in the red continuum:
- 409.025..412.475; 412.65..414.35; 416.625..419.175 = -0.07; 73.7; 77.1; 74.9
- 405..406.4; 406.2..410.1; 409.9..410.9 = -0.30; 75.8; 75.5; 65.1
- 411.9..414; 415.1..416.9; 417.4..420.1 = -0.15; 76.6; 82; 74.7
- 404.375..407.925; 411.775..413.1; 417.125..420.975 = -0.03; 74.6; 76.4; 75.2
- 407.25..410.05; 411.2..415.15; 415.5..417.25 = 0.09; 77.4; 77.9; 81.2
